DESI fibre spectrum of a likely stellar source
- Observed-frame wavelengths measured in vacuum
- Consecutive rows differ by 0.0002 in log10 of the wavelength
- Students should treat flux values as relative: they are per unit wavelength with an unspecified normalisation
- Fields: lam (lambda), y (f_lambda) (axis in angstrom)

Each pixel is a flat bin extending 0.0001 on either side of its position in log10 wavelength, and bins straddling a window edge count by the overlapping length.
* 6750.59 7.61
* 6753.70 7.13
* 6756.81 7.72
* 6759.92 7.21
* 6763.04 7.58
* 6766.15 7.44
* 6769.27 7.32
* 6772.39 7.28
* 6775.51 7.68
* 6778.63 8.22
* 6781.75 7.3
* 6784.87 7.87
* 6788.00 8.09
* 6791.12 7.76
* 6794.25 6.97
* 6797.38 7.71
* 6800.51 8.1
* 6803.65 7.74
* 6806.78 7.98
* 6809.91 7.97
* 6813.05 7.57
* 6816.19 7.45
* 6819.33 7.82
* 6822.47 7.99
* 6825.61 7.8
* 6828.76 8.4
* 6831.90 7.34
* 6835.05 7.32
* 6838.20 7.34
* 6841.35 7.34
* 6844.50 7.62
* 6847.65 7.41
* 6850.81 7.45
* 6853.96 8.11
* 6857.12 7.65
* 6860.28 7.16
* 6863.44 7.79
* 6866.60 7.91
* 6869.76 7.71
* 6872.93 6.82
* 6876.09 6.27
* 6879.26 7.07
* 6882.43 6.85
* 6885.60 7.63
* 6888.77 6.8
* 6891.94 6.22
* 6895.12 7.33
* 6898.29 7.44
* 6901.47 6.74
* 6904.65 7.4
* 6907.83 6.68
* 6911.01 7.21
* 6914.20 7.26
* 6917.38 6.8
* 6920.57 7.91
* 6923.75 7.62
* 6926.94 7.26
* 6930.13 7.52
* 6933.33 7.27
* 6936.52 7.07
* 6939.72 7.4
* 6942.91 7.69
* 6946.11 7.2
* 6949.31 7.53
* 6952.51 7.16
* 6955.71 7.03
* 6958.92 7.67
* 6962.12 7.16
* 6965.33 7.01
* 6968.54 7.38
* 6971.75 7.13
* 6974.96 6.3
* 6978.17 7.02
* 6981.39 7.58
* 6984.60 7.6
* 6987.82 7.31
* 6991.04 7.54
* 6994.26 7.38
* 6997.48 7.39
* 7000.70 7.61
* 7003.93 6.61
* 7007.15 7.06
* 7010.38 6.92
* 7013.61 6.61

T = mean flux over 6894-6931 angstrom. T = 7.26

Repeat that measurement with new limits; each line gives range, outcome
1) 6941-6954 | 7.4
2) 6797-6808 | 7.9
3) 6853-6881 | 7.37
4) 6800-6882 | 7.56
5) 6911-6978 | 7.26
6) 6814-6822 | 7.68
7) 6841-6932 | 7.27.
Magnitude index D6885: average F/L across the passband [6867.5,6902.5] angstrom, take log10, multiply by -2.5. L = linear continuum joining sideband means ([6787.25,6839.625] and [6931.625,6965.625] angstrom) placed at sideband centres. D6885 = 0.07 mag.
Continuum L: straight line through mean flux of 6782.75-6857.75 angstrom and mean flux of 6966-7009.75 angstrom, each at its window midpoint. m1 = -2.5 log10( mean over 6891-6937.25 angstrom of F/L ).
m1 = 0.03 mag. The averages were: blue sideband 7.7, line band 7.2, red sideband 7.21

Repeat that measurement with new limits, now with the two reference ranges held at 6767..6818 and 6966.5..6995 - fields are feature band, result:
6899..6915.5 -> 0.05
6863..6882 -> 0.04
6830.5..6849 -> 0.03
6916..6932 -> -0.01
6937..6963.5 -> 0.00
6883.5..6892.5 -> 0.08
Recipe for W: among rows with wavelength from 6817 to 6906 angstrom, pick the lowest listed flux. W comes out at 6.22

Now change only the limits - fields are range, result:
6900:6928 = 6.68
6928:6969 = 7.01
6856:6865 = 7.16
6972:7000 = 6.3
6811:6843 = 7.32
